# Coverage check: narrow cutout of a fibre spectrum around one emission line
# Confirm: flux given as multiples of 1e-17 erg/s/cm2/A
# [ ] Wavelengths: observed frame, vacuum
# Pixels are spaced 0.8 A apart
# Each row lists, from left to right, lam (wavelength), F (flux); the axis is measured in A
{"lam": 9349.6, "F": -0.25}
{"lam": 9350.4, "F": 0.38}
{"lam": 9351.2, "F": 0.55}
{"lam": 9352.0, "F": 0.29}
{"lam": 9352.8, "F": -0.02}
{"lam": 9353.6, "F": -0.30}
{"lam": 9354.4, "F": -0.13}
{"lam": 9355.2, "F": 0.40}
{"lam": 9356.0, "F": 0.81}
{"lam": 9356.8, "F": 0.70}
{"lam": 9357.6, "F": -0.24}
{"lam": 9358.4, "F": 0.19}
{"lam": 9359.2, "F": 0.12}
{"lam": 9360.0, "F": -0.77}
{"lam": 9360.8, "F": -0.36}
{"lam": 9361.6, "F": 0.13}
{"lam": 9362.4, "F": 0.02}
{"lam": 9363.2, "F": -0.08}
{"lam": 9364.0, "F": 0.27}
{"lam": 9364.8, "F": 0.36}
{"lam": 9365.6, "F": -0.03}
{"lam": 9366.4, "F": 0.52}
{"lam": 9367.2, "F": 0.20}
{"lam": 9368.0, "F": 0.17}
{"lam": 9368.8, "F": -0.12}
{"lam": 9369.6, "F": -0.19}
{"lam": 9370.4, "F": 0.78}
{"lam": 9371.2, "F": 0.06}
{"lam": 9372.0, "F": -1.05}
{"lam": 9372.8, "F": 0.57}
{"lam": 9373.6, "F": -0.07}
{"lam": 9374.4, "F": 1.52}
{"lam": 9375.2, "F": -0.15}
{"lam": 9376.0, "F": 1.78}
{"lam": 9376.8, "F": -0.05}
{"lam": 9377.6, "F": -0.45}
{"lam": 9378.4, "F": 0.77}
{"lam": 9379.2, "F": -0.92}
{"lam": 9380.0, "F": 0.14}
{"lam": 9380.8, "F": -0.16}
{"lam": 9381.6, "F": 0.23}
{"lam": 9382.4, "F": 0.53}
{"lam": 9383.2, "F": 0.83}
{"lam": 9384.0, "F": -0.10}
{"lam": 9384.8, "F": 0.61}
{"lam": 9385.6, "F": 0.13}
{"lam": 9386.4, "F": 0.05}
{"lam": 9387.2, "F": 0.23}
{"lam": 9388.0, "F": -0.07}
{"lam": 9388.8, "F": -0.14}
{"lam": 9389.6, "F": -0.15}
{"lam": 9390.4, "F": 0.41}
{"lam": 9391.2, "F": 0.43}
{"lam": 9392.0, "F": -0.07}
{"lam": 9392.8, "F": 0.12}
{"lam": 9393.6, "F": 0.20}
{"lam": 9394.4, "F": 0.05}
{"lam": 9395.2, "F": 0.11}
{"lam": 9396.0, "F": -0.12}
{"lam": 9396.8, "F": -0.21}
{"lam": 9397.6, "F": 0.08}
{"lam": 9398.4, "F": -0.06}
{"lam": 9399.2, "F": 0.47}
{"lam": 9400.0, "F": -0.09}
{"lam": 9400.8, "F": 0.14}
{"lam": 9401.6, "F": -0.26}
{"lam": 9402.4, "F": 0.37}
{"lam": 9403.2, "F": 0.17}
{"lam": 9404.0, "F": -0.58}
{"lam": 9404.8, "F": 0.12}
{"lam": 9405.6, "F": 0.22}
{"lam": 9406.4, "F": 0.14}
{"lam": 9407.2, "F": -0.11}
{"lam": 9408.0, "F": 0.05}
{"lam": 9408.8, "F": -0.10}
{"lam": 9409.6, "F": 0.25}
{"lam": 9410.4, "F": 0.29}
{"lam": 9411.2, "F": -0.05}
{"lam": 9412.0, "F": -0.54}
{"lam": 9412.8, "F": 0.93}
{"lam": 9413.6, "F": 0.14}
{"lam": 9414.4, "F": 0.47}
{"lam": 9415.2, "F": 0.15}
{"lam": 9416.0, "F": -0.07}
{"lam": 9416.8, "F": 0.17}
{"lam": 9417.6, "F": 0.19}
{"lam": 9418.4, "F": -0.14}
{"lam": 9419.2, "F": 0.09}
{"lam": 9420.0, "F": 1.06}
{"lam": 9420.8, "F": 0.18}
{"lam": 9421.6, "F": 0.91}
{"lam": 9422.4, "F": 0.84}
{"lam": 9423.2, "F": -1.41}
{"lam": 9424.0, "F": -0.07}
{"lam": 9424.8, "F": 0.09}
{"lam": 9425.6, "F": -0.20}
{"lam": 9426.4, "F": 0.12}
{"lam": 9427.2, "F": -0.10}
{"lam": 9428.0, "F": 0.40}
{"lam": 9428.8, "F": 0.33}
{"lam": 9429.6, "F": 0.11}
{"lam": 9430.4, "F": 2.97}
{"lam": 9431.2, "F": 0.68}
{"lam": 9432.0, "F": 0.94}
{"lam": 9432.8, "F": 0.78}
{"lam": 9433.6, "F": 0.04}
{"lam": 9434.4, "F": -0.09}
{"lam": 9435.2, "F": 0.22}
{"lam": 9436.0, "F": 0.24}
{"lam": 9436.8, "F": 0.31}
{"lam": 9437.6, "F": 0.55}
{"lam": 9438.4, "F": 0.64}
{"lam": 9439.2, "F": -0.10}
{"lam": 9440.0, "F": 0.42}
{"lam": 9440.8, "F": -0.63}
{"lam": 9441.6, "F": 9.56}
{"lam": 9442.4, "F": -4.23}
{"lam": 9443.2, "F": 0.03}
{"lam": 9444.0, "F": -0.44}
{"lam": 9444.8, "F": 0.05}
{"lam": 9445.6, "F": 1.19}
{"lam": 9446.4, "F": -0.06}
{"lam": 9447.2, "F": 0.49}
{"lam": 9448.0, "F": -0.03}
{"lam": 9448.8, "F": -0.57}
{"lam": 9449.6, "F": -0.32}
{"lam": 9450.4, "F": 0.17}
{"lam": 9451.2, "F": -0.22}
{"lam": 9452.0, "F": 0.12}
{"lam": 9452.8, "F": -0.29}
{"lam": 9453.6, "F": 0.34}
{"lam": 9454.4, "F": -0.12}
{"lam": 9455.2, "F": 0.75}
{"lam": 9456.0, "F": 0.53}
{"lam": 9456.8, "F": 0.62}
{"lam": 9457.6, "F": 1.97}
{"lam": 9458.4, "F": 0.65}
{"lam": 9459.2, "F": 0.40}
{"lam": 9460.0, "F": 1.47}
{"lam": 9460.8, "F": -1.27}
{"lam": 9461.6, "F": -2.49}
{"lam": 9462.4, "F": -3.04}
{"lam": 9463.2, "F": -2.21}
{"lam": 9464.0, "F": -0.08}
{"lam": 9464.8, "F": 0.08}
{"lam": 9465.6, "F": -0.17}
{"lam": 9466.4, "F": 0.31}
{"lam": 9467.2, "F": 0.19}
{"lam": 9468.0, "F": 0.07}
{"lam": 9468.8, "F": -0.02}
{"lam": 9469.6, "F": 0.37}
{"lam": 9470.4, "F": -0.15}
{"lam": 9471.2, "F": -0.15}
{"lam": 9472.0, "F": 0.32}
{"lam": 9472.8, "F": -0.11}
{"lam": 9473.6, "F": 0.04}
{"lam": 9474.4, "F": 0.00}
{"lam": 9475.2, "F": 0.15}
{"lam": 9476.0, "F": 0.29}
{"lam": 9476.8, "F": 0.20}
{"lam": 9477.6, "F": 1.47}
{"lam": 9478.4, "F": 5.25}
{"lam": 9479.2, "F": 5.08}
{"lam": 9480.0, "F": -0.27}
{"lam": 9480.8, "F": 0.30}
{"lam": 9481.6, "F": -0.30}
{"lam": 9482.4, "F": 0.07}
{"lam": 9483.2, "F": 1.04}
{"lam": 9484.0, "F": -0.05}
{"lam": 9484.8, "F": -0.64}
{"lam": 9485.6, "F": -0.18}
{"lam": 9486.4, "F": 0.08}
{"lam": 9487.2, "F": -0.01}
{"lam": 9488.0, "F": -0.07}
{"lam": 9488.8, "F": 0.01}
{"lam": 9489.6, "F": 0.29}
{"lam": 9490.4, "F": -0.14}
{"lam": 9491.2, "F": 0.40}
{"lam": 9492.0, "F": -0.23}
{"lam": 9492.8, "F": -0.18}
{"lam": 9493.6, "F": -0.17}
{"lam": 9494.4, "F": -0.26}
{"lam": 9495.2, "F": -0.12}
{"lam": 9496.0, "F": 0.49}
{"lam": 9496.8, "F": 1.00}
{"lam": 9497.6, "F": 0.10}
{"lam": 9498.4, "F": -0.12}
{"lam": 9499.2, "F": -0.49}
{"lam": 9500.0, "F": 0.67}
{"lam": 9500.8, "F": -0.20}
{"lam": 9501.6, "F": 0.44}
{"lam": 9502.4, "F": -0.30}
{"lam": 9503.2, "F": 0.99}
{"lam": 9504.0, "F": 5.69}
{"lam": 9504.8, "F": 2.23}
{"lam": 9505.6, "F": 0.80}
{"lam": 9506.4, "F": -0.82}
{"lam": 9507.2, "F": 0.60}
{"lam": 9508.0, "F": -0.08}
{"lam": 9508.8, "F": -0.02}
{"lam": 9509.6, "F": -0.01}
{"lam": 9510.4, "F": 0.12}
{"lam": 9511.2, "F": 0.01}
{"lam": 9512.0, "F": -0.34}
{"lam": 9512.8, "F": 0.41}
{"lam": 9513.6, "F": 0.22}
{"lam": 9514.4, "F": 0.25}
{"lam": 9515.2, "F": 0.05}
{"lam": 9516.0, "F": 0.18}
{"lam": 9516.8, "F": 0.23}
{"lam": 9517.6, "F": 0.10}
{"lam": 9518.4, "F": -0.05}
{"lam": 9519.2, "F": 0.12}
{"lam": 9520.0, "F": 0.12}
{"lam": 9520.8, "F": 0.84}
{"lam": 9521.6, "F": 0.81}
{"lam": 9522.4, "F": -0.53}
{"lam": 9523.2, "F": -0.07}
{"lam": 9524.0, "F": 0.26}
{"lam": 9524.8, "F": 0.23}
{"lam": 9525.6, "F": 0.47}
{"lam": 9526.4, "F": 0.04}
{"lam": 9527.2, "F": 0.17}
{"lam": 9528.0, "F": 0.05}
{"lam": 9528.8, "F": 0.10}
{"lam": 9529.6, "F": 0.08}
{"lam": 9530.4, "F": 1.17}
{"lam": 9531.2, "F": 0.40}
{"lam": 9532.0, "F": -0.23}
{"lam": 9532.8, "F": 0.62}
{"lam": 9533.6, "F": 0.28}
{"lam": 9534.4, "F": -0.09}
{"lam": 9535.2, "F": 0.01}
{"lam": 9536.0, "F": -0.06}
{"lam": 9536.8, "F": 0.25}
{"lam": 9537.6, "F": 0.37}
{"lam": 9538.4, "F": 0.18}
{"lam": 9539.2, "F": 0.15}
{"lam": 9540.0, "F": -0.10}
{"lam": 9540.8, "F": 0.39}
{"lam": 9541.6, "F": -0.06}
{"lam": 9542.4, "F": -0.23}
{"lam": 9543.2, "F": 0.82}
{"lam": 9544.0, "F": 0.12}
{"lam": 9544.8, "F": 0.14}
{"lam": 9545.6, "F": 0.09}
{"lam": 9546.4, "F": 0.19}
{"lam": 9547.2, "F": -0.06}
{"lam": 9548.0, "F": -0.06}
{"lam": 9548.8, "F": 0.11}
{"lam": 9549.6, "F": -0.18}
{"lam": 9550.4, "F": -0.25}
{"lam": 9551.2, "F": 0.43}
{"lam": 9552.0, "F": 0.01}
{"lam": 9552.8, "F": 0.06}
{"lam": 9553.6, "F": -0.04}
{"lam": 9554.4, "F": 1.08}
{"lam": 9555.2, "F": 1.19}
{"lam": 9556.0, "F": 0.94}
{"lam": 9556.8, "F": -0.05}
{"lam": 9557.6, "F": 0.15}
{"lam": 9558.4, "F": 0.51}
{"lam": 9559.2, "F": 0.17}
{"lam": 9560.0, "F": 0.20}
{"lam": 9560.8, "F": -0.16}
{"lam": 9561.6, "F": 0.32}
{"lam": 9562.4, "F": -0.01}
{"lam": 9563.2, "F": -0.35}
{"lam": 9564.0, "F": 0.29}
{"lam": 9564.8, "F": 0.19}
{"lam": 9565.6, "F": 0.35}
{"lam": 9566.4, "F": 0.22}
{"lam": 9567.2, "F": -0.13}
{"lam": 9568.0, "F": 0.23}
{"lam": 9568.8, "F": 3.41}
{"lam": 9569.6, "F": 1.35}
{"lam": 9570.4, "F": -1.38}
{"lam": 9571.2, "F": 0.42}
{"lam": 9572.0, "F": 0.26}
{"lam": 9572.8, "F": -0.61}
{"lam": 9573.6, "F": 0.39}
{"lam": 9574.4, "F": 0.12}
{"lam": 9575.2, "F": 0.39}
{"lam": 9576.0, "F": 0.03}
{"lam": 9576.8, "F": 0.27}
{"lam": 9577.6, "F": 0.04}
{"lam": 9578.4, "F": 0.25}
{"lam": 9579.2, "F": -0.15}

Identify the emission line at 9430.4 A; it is H-beta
